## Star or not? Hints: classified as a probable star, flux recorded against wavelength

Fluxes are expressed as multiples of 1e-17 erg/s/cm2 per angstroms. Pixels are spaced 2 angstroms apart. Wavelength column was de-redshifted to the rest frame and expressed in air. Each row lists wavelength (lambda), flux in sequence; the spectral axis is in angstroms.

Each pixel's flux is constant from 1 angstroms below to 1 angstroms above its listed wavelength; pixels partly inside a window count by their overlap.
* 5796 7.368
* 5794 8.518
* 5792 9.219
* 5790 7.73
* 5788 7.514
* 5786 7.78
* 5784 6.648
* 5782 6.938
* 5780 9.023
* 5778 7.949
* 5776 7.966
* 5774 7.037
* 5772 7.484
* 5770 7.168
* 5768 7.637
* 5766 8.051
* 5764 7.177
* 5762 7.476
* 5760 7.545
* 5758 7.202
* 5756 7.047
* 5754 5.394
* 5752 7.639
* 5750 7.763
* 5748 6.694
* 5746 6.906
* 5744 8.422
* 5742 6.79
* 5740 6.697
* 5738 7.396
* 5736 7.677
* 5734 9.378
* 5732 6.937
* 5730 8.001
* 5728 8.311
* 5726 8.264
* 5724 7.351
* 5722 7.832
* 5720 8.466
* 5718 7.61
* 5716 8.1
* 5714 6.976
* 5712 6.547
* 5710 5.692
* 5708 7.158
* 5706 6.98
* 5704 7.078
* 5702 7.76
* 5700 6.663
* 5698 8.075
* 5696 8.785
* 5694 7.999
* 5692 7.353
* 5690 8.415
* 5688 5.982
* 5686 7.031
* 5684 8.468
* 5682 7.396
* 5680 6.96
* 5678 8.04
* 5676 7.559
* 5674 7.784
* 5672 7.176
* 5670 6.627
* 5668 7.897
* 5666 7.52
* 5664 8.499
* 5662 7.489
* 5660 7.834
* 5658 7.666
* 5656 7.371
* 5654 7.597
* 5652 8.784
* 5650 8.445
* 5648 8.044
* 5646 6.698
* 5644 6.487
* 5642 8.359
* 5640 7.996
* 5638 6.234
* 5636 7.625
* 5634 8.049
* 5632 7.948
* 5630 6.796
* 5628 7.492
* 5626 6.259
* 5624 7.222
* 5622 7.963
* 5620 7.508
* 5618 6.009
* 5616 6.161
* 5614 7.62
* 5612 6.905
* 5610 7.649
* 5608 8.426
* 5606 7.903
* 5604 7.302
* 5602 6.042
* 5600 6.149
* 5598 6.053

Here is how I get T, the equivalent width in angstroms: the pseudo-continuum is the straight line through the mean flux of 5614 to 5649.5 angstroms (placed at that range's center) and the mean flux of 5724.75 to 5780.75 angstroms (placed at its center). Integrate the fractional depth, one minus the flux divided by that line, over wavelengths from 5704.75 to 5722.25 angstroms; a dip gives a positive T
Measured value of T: 0.5 angstroms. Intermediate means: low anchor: 7.25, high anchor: 7.53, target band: 7.24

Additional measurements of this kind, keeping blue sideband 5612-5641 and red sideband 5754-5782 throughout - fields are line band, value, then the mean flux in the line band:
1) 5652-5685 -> -1.7 angstroms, 7.65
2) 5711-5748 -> -1.0 angstroms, 7.62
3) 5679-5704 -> -0.8 angstroms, 7.55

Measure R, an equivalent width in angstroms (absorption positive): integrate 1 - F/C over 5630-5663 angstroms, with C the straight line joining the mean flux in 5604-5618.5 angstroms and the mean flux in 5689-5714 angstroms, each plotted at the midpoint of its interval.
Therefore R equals -1.46 angstroms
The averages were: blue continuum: 7.29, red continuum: 7.36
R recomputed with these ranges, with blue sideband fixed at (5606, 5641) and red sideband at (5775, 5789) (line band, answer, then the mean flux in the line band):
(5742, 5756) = 0.92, 7.11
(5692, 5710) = 0.11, 7.45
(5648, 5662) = -1.03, 7.92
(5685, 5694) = 0.22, 7.28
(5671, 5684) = -0.22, 7.56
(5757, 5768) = 0.20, 7.5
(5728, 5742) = -0.16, 7.66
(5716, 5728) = -0.66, 7.95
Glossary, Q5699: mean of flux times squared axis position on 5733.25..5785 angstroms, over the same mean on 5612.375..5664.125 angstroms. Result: 1.04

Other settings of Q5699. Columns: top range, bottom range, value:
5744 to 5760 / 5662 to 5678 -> 0.96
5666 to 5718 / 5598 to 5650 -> 1.05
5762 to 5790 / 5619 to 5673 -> 1.05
